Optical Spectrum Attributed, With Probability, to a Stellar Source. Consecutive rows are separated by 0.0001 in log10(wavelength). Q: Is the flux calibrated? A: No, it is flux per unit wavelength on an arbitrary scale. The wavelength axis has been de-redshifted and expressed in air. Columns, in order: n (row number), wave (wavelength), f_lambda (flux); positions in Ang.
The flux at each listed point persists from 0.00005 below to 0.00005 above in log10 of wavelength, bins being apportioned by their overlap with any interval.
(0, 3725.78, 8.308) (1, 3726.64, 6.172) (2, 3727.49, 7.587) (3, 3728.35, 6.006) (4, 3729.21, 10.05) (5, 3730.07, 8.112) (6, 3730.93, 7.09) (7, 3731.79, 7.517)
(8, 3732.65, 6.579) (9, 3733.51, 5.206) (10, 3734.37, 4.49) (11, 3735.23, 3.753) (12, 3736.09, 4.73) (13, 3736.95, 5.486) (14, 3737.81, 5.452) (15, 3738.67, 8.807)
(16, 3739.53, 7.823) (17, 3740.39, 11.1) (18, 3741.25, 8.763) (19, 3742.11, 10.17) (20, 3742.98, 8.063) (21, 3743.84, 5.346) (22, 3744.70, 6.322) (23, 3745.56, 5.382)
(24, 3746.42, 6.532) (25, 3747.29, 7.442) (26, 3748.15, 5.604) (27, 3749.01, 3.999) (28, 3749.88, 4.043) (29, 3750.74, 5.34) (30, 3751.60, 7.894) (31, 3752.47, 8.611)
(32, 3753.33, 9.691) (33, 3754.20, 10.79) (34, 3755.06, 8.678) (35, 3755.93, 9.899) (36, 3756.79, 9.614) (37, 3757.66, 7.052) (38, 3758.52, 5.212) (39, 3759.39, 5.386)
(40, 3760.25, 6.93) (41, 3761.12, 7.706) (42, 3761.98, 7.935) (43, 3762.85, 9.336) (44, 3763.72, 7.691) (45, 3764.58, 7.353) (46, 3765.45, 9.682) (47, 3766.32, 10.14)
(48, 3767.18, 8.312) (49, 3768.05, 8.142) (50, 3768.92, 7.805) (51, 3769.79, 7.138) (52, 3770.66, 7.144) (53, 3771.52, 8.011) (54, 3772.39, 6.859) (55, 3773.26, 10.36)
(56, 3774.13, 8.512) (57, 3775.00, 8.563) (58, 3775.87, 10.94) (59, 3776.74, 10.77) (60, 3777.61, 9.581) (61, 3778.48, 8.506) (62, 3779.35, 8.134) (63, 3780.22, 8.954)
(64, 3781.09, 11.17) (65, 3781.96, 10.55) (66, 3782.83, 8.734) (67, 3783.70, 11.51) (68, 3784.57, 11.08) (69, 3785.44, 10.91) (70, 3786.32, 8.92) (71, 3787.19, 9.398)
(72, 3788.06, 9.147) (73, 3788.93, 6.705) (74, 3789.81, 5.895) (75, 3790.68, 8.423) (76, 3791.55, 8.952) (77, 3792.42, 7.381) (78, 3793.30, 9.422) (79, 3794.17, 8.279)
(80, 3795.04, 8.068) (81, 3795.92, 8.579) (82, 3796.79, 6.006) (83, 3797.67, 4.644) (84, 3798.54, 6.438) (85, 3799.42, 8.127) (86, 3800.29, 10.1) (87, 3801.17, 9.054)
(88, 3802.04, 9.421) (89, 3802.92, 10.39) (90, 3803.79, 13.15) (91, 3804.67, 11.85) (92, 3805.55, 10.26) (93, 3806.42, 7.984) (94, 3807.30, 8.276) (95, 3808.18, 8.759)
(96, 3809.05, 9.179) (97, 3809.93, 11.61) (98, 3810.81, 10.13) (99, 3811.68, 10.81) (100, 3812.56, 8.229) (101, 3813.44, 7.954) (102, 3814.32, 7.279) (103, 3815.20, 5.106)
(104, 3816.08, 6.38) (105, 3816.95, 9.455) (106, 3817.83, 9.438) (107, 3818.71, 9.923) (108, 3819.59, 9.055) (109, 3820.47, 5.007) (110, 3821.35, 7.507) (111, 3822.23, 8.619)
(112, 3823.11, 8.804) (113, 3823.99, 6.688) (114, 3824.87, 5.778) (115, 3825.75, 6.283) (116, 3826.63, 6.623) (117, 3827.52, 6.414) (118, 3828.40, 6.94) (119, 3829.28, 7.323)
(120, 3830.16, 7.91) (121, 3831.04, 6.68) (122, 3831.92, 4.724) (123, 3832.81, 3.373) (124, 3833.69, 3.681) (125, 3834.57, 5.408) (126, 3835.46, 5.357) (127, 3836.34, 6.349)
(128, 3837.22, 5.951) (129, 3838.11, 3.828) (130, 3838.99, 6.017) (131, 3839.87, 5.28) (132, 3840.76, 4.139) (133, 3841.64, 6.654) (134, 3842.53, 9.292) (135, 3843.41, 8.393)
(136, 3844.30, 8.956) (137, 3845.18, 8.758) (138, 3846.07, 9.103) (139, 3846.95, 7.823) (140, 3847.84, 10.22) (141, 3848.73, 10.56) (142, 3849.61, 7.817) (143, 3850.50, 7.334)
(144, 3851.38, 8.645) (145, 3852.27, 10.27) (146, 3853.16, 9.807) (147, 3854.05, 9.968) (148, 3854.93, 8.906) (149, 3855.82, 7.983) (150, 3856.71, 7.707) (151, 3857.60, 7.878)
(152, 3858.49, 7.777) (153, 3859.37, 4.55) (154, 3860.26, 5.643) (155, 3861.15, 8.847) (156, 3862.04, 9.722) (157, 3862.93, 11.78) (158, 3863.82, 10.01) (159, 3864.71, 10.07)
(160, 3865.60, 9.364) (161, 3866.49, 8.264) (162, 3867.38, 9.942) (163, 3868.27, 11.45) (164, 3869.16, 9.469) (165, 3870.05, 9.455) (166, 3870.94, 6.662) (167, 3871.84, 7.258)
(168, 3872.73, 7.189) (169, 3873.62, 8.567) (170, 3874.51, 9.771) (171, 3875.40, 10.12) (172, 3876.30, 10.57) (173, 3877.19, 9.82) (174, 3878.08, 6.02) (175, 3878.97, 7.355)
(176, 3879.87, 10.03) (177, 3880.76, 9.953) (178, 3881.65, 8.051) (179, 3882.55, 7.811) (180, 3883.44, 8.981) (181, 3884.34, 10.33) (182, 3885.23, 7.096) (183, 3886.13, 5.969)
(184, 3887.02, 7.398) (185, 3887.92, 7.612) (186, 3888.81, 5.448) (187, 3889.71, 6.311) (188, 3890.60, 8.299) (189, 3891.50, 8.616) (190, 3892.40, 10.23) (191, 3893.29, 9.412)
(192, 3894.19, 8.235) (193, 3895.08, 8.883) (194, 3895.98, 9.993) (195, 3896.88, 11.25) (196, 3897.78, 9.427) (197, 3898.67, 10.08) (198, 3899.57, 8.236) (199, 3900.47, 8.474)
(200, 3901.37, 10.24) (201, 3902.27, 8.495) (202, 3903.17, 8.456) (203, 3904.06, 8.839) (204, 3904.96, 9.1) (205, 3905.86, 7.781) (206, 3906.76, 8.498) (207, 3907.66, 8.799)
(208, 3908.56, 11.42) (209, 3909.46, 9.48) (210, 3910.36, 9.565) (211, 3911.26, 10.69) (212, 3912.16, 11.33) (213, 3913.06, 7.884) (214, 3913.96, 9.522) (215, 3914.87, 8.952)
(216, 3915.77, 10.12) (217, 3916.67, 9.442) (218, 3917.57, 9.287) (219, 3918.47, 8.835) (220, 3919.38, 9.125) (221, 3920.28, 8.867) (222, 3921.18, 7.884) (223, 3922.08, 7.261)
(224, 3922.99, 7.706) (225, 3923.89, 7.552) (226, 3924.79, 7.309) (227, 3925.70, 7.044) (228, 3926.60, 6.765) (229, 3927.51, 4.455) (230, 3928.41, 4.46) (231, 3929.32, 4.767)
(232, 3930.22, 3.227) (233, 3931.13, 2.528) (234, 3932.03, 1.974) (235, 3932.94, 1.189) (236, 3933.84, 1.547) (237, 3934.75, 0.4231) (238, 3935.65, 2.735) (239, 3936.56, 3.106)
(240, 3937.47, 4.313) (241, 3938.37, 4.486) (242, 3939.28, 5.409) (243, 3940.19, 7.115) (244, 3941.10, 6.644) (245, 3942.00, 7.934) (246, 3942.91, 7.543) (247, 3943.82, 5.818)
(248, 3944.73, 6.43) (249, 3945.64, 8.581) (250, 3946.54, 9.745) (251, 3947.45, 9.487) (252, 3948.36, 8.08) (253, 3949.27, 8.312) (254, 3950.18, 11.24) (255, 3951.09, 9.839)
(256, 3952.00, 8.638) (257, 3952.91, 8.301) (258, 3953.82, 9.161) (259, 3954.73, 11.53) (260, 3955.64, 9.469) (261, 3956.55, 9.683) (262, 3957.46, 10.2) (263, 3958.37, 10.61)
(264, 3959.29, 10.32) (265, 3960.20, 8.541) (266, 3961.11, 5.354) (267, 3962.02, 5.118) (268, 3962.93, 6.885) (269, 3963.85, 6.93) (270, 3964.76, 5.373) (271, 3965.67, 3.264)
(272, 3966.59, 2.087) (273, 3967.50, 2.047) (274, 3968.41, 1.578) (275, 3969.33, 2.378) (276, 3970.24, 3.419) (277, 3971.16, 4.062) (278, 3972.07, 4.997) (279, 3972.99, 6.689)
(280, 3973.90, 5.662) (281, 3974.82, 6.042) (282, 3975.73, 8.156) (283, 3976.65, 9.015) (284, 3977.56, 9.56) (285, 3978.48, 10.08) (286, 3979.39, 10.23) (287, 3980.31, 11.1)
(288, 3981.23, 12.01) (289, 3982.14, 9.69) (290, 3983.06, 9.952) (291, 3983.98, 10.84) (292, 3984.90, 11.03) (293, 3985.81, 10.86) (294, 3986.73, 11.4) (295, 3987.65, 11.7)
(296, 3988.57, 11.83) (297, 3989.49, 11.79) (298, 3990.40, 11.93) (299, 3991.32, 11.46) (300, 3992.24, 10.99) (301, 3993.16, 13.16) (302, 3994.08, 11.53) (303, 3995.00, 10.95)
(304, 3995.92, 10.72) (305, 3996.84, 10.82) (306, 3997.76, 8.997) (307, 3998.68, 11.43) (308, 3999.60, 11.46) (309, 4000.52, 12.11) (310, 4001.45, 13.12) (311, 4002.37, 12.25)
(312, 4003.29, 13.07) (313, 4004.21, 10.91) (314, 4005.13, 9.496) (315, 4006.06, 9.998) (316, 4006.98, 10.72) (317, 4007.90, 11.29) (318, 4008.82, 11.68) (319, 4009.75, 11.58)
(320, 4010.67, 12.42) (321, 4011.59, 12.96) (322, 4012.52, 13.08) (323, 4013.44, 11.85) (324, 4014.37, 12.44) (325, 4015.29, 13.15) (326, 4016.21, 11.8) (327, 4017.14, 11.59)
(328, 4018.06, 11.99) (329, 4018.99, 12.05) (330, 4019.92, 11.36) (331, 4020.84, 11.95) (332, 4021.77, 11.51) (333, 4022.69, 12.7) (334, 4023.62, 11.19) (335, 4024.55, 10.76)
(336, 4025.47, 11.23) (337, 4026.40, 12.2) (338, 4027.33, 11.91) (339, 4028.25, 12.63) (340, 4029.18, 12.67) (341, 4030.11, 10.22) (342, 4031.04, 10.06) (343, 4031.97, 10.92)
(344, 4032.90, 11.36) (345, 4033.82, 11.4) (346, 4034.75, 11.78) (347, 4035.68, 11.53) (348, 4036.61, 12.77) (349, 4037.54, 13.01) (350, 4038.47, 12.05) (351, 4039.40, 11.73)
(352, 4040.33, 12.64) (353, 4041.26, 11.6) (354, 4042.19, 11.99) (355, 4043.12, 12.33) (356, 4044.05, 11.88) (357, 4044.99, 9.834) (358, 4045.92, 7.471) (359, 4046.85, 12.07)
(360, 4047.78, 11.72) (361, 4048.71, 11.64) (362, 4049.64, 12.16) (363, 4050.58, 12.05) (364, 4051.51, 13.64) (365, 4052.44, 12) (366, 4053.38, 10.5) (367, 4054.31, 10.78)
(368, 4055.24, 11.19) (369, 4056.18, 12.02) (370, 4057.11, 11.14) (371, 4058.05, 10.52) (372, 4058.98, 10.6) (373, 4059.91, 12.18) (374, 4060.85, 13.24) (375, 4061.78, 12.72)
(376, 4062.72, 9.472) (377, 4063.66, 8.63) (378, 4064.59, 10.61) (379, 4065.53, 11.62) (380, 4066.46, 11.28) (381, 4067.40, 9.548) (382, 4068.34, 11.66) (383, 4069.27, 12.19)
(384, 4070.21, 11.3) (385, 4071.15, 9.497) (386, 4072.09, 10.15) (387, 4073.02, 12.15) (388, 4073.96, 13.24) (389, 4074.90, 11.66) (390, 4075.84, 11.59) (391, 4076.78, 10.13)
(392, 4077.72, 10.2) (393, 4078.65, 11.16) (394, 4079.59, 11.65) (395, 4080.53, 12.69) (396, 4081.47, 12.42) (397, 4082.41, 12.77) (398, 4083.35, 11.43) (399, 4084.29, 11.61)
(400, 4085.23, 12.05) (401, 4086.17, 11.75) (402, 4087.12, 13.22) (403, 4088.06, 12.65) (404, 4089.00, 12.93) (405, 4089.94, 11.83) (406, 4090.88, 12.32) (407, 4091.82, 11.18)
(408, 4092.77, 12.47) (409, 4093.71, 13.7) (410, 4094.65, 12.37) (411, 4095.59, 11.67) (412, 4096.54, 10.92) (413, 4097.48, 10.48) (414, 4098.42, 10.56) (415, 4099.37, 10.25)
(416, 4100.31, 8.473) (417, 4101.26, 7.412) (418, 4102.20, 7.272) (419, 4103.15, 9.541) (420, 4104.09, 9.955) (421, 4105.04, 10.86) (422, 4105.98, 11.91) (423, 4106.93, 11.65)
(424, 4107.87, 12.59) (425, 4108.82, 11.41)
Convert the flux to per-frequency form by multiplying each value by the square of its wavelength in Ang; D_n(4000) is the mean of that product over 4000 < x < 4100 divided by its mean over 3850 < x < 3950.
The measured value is 1.6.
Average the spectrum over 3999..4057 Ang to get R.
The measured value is 11.7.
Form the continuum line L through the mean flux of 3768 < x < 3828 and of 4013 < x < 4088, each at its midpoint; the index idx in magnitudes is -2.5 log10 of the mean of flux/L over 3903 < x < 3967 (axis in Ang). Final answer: 0.359 mag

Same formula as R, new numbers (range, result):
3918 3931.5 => 6.54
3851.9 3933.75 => 8.28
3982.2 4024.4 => 11.6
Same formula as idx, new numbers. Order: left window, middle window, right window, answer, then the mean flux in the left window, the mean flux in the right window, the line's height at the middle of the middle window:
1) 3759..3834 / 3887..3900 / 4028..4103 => 0.091 mag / 8.31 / 11.4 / 9.42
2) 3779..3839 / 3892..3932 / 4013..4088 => 0.144 mag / 8.05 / 11.6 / 9.55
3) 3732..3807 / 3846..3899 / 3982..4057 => 0.098 mag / 8.12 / 11.6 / 9.54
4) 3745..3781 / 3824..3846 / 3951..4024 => 0.329 mag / 7.97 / 9.75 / 8.54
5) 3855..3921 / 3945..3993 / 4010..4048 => 0.240 mag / 8.82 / 11.8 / 10.5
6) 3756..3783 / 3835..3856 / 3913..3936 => -0.069 mag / 8.48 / 6.17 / 7.35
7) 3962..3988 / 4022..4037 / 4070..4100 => -0.217 mag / 7.34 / 11.7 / 9.49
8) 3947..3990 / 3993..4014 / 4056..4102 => -0.246 mag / 8.19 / 11.3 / 9.19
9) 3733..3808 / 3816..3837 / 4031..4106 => 0.269 mag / 8.14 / 11.3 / 8.75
